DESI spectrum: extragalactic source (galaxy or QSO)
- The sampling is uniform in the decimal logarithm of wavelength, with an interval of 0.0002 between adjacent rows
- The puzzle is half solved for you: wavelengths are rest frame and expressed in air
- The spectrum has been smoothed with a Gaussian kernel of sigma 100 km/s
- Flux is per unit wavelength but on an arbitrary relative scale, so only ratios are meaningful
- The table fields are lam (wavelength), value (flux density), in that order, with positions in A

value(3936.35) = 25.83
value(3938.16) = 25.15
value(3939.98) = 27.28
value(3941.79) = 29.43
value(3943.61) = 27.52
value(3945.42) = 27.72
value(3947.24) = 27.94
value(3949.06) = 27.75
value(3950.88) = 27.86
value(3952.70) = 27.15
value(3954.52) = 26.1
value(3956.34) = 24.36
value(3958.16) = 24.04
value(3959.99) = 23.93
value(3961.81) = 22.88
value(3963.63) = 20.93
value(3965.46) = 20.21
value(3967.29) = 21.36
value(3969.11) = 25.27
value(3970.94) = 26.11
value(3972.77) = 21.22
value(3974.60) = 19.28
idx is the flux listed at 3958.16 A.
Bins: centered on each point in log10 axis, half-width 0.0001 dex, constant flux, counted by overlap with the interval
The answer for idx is 24.04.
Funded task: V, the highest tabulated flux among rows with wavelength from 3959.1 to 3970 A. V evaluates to 25.27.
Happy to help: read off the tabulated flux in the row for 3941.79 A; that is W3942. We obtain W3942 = 29.43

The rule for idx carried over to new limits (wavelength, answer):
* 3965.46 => 20.21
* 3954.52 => 26.1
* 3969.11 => 25.27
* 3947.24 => 27.94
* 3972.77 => 21.22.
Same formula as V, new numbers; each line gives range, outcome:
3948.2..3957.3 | 27.86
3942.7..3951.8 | 27.94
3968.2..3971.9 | 26.11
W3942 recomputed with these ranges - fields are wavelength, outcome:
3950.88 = 27.86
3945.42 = 27.72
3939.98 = 27.28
